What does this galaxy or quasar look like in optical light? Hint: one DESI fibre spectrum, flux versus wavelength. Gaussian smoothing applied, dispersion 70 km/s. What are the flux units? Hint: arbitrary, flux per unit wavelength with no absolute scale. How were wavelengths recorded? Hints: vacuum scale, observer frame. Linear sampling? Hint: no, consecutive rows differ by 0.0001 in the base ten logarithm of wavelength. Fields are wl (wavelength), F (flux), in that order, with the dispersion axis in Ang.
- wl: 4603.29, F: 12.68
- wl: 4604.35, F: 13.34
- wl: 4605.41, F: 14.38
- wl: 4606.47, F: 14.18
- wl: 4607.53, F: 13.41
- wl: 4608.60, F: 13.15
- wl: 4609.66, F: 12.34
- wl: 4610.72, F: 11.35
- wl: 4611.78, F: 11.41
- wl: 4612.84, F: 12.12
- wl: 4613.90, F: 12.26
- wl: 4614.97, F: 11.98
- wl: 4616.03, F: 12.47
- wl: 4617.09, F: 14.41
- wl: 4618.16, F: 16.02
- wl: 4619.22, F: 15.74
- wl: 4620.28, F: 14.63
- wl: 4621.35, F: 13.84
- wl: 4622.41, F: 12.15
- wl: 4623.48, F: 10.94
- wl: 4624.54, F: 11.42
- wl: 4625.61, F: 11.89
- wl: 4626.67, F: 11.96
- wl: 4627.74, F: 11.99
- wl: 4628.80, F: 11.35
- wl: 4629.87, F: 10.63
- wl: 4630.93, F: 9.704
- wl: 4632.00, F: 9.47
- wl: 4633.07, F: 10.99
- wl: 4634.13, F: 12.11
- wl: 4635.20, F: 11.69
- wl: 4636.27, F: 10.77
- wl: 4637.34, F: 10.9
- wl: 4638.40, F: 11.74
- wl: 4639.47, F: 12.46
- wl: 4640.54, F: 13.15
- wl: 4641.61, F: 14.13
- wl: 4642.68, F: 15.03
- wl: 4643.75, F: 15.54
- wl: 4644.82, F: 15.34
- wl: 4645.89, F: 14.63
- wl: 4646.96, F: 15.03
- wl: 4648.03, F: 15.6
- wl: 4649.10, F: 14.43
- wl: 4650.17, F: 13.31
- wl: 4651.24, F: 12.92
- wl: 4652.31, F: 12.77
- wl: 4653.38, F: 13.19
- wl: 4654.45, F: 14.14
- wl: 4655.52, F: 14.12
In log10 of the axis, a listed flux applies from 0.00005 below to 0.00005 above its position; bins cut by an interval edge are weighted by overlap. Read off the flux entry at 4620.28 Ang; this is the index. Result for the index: 14.63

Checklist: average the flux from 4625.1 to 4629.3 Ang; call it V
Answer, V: 11.8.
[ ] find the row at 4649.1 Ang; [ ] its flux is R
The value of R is 14.43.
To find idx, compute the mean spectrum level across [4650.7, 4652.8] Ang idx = 12.9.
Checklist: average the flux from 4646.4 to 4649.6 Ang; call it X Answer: 15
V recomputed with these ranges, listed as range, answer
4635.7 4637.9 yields 10.9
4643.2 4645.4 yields 15.4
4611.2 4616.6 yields 12.1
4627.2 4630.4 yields 11.3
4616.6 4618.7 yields 15.2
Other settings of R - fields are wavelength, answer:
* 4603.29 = 12.68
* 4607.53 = 13.41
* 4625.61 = 11.89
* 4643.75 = 15.54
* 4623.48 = 10.94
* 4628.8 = 11.35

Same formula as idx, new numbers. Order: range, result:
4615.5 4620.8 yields 14.7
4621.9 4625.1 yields 11.5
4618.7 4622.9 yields 14.1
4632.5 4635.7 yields 11.6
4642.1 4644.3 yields 15.2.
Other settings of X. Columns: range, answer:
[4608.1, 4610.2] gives 12.7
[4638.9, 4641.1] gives 12.8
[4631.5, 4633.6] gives 10.2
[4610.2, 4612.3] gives 11.4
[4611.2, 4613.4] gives 11.8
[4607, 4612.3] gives 12.3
